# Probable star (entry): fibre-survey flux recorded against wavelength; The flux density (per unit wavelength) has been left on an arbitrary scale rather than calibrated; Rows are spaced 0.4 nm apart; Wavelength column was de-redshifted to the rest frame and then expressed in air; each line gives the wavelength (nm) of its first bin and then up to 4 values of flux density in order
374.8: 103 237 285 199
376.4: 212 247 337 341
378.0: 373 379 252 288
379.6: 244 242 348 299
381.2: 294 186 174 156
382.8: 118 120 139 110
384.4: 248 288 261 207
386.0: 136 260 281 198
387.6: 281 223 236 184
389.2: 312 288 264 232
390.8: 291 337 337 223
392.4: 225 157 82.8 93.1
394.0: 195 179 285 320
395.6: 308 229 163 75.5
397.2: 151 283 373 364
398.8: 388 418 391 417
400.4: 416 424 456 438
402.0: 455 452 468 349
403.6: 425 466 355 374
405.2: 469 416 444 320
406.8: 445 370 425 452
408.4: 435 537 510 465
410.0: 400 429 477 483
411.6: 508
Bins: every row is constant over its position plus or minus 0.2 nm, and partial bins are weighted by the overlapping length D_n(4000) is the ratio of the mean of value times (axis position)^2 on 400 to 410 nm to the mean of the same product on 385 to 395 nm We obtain 2.02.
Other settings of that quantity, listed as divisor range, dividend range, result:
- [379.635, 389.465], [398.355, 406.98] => 2.06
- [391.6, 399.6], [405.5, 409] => 1.85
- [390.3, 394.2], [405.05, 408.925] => 2.13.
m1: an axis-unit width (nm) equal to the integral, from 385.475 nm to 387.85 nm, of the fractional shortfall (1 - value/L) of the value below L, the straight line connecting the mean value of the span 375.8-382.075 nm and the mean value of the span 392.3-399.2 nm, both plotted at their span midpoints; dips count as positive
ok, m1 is 0.27 nm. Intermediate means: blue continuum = 278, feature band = 228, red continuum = 233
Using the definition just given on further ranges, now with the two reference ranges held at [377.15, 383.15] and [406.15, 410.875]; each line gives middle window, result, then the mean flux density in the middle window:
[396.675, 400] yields 0.526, 317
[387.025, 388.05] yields 0.240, 236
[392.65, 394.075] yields 0.906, 126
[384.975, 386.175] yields 0.371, 204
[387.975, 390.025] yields 0.423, 252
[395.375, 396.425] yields 0.329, 247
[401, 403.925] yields -0.261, 436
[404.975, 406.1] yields -0.059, 441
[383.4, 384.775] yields 0.511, 181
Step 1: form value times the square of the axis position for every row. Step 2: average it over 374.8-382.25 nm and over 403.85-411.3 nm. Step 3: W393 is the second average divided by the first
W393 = 1.87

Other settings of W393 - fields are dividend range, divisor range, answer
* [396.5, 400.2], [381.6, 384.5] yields 2.25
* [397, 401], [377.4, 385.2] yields 1.64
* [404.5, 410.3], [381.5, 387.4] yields 2.52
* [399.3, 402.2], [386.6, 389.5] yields 1.85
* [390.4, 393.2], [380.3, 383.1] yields 1.20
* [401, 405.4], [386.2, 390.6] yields 1.84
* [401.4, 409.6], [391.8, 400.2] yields 1.78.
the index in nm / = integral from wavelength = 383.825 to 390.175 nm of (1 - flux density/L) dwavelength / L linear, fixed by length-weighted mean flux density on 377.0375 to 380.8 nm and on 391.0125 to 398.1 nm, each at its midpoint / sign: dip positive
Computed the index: 0.64 nm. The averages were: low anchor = 311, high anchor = 221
